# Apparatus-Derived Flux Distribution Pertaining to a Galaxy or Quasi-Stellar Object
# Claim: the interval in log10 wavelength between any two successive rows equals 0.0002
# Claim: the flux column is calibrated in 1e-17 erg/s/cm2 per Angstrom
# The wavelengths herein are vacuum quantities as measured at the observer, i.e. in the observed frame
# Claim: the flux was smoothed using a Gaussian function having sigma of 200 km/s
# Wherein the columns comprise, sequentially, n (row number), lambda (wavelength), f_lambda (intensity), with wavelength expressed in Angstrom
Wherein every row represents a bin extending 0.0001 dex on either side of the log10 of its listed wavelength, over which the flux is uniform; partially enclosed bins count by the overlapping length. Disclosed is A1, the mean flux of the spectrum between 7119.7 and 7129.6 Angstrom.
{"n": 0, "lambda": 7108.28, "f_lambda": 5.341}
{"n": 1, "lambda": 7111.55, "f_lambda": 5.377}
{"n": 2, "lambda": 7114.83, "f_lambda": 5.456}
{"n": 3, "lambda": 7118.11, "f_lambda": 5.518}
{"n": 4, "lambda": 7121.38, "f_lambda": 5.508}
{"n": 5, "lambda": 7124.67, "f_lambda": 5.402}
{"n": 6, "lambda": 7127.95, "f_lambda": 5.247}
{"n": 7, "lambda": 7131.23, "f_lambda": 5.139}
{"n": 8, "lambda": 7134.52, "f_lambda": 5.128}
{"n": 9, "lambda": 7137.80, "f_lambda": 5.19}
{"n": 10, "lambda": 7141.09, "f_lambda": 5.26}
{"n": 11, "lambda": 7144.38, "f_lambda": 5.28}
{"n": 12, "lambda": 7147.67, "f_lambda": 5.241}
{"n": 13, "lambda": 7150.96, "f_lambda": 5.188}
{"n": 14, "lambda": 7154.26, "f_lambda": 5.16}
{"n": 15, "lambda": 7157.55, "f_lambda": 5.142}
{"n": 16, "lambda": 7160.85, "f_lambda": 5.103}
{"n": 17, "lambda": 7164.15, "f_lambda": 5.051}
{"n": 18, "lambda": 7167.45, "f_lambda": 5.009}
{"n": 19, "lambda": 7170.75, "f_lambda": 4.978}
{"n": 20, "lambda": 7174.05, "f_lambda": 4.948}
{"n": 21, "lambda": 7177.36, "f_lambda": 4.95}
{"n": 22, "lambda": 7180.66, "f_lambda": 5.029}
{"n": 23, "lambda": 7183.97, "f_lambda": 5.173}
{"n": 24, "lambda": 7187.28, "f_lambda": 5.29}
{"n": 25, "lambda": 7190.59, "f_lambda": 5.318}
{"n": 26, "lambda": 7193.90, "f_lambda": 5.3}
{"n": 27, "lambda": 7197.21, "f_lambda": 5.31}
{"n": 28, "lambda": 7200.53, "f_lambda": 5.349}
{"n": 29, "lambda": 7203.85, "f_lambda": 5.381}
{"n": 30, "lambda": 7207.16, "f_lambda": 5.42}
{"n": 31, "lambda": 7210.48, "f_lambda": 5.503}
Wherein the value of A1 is 5.39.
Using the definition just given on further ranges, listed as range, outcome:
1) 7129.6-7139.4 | 5.15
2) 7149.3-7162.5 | 5.15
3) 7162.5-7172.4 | 5.01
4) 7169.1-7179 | 4.96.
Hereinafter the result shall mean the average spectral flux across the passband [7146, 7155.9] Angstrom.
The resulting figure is 5.2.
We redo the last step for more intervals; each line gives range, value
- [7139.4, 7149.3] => 5.26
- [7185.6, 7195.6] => 5.31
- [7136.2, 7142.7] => 5.22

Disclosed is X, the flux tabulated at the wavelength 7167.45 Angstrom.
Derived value 5.009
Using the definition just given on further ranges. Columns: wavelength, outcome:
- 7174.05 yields 4.948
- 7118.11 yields 5.518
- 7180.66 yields 5.029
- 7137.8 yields 5.19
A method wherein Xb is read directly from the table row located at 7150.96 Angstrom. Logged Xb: 5.188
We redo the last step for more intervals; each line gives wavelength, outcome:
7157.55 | 5.142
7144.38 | 5.28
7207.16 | 5.42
